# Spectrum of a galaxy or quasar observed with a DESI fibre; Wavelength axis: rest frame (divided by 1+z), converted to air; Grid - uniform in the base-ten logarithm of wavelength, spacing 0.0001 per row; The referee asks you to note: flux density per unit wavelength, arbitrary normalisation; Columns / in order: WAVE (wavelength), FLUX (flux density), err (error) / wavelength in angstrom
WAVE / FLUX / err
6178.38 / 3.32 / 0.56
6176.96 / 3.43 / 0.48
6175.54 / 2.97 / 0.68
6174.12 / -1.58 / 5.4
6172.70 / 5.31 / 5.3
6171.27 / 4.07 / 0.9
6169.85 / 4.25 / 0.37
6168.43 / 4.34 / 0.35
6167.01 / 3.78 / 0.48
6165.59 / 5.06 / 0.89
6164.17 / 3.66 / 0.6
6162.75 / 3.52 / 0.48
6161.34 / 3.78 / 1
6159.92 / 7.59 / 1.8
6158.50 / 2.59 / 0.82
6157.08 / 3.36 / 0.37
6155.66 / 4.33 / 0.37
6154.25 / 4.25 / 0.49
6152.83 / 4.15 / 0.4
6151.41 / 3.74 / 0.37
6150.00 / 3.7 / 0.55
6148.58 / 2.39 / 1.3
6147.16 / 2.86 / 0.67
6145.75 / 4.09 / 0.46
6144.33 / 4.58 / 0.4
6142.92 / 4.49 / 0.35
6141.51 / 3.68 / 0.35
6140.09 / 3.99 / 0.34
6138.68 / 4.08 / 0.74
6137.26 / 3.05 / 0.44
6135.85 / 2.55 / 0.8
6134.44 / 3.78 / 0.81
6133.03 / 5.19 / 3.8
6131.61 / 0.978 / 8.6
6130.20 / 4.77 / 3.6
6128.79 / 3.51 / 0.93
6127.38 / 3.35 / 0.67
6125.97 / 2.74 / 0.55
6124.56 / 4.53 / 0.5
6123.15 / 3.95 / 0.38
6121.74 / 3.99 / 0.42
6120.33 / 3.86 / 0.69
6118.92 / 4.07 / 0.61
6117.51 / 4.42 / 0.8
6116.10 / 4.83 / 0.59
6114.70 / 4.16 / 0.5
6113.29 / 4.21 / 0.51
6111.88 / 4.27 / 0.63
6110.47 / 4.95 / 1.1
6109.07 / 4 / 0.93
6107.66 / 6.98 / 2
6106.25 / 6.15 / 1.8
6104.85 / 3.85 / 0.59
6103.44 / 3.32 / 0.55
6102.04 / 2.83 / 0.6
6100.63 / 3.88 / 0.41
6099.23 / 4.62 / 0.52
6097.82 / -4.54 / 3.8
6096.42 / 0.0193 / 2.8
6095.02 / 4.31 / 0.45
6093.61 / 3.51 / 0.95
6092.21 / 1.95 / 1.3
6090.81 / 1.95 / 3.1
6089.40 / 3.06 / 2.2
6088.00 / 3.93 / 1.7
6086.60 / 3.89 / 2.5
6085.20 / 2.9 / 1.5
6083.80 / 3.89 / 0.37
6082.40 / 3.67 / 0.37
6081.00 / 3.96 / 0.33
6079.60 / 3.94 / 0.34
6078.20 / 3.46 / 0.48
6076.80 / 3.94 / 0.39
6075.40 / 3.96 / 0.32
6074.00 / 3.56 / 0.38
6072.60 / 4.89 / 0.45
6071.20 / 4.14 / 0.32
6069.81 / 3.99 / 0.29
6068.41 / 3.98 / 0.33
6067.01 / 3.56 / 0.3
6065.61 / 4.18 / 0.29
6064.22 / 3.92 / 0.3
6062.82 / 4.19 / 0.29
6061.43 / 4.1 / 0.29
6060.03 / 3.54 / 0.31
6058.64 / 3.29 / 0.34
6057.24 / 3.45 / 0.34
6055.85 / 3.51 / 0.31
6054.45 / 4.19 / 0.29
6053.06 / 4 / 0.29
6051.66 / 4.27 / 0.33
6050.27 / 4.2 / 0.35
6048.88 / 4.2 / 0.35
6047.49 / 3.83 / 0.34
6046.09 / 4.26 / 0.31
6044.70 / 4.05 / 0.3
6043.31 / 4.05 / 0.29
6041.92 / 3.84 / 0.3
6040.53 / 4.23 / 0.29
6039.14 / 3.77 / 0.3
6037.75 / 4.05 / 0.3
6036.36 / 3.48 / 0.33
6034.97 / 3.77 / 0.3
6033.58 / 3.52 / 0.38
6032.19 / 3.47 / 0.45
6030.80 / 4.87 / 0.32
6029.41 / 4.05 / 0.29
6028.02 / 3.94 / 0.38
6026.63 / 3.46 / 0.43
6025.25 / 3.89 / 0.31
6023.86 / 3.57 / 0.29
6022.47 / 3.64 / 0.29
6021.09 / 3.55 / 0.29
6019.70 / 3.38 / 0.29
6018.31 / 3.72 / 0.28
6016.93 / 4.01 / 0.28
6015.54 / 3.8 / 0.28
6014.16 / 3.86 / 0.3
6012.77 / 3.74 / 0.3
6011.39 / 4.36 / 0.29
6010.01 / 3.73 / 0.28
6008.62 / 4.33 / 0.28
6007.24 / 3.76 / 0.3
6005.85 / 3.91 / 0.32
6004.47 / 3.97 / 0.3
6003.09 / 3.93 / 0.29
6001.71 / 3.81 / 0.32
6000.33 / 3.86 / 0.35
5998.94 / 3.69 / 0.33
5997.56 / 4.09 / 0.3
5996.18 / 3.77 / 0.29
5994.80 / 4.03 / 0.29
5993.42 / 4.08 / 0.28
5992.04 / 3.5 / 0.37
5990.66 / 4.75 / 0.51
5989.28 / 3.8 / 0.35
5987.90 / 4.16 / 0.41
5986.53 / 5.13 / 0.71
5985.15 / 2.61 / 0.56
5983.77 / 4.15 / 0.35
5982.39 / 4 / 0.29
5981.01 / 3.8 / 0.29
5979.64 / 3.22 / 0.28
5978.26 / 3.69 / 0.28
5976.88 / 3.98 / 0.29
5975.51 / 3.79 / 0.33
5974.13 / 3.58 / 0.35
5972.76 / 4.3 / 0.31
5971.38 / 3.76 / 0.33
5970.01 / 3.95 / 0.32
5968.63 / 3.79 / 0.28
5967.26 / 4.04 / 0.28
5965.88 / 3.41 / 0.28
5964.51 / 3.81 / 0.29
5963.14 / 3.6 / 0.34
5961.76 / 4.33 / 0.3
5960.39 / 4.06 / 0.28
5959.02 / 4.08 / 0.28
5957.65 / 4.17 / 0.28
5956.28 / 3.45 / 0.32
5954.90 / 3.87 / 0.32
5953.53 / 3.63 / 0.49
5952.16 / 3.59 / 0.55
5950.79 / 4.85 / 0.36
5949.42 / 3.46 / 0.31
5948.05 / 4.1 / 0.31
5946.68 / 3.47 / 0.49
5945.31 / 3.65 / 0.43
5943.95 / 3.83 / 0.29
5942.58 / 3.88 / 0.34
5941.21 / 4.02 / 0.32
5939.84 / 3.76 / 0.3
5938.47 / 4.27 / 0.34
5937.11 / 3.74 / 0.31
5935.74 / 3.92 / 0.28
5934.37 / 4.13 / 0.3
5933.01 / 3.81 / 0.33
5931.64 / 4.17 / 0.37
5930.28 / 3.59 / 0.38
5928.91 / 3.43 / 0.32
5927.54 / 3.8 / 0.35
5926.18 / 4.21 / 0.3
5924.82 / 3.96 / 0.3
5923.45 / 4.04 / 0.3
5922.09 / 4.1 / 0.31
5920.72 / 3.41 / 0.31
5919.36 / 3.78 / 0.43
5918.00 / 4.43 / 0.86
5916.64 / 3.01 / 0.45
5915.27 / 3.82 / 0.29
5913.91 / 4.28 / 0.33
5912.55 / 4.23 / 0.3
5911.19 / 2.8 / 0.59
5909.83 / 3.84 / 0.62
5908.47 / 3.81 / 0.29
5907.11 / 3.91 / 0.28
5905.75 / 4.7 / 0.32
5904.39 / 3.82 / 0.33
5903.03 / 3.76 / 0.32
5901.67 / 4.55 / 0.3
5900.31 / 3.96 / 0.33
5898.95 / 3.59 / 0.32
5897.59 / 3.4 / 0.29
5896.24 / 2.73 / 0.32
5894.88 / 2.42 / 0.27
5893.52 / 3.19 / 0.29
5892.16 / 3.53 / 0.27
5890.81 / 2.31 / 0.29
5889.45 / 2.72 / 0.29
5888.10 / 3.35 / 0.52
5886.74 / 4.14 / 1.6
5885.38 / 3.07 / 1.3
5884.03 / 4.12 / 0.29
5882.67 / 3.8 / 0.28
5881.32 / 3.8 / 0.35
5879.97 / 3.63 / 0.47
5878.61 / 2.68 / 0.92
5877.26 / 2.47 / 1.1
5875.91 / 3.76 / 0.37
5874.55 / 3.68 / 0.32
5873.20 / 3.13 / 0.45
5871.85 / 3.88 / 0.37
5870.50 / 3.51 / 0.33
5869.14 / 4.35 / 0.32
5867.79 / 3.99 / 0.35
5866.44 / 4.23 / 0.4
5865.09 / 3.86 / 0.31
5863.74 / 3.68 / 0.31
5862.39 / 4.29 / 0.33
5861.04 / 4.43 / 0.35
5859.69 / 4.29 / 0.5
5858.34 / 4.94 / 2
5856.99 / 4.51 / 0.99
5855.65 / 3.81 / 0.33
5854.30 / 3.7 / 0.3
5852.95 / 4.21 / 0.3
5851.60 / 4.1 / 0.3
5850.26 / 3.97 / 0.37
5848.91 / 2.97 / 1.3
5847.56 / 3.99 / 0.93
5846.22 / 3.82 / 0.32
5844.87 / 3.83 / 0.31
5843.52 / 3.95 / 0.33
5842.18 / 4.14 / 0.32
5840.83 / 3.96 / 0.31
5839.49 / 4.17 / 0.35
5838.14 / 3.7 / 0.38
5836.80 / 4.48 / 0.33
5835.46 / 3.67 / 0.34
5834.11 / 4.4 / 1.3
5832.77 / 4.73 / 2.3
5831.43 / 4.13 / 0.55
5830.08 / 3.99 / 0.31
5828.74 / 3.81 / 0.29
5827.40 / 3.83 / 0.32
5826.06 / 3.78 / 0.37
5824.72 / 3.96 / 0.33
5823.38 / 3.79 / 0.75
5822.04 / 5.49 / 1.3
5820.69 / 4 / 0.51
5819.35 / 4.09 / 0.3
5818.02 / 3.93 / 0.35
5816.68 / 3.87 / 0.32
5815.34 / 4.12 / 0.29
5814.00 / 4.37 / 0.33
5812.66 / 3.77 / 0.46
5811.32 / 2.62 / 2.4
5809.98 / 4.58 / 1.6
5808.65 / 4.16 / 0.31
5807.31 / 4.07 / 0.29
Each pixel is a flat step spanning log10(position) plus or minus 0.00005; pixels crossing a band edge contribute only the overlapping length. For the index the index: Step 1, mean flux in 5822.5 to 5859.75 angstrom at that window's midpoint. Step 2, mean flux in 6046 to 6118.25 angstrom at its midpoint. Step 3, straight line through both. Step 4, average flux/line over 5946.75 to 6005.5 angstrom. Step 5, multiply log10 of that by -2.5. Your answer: -0.01 mag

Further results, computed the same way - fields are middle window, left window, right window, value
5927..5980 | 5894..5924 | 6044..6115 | -0.03 mag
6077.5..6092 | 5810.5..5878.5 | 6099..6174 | 0.17 mag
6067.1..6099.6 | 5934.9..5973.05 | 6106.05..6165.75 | 0.25 mag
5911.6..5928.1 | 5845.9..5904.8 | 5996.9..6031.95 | -0.05 mag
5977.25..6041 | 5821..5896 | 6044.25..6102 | -0.08 mag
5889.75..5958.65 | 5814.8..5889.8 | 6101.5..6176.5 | 0.04 mag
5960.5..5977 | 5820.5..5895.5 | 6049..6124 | -0.03 mag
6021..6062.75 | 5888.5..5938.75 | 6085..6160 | -0.06 mag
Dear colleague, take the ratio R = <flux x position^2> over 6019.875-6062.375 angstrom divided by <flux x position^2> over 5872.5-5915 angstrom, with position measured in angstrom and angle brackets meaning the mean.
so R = 1.15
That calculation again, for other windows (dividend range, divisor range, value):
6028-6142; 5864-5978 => 1.05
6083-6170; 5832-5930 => 1.06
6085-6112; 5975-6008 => 0.87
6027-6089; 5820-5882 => 1.06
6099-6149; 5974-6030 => 1.07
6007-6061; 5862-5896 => 1.17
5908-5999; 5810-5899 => 1.05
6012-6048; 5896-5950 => 1.04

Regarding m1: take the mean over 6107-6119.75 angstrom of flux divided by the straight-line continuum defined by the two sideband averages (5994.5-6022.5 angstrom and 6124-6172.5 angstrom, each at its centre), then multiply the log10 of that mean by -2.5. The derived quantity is -0.20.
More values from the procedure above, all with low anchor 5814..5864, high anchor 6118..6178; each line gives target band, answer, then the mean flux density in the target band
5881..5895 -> 0.203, 3.34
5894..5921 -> 0.080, 3.71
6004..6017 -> -0.016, 3.94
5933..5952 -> 0.012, 3.92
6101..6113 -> -0.193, 4.51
